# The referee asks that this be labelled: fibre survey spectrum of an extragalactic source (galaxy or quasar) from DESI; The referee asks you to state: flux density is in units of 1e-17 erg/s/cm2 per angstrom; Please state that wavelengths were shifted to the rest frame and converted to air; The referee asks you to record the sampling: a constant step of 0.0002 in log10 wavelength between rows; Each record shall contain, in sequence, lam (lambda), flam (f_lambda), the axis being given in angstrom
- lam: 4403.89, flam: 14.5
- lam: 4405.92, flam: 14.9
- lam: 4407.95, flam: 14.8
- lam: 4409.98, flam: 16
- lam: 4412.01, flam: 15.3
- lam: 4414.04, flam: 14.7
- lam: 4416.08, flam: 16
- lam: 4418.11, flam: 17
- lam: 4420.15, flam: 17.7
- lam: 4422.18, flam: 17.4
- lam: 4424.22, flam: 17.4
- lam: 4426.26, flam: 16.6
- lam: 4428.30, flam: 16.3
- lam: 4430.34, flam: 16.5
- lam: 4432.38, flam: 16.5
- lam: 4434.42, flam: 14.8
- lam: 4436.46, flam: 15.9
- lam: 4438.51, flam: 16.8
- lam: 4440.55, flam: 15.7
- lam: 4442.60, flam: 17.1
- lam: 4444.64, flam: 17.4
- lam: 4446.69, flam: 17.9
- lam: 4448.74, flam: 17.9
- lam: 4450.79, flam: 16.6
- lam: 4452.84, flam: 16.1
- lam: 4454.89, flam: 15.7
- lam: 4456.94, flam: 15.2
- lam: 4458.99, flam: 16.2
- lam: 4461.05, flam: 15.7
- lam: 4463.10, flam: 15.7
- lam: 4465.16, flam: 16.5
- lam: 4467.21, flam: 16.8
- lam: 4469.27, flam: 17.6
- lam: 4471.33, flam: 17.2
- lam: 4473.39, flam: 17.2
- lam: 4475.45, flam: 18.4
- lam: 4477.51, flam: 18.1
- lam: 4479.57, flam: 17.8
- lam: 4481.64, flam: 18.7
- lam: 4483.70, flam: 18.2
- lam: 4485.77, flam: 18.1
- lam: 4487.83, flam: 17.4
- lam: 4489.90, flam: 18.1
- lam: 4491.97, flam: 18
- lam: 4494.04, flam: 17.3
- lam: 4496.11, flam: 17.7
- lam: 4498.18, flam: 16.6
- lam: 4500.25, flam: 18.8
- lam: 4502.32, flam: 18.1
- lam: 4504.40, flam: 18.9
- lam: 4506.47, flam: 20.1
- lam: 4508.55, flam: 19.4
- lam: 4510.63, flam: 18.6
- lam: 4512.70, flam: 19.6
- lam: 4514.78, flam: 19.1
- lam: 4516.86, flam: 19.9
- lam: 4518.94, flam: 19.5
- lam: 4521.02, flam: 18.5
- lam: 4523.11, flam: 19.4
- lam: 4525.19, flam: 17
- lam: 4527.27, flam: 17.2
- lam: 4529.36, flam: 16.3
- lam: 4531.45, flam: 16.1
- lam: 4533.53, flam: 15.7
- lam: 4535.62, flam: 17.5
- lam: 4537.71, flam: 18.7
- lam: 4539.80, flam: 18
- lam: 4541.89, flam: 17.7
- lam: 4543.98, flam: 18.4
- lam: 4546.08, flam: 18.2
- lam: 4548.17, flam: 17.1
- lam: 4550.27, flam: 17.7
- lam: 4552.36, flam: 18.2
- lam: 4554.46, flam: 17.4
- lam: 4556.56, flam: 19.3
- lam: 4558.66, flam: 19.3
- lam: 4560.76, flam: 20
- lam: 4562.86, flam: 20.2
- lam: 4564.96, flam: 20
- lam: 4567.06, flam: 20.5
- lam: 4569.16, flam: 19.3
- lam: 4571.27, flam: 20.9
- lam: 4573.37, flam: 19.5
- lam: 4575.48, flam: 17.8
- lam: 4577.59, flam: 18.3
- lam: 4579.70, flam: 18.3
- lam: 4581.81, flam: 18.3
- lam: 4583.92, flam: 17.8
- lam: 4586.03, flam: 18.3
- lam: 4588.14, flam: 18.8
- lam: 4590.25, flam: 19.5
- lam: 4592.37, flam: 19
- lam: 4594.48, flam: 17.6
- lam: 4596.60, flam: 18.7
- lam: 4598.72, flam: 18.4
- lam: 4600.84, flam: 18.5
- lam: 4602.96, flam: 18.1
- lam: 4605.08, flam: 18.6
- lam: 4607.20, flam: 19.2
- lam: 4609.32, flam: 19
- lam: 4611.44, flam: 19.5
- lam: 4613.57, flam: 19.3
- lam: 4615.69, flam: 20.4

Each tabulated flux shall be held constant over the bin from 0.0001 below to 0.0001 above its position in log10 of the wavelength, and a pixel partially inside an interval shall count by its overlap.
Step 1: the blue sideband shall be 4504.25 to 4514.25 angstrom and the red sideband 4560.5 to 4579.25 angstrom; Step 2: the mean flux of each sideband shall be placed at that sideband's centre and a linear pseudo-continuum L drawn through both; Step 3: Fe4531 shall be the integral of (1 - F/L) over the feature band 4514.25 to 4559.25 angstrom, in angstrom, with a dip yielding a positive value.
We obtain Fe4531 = 3.4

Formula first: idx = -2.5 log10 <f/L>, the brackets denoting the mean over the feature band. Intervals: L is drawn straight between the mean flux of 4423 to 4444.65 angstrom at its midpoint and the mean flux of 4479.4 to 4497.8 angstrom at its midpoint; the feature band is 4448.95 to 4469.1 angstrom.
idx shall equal 0.06 mag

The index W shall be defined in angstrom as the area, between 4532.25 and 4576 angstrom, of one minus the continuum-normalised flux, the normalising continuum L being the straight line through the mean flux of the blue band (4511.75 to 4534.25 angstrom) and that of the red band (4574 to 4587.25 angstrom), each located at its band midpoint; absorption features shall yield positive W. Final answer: -1.2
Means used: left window 18.1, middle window 18.6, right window 18.2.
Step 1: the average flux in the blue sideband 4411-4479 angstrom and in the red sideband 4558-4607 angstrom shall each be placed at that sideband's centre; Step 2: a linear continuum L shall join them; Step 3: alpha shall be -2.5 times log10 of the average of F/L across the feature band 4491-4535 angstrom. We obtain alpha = -0.025 mag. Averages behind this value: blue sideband 16.6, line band 18.2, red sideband 18.9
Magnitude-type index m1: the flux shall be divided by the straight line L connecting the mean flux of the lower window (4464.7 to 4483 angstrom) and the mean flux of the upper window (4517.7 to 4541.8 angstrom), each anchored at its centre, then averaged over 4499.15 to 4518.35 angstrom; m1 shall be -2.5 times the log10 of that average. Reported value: -0.09 mag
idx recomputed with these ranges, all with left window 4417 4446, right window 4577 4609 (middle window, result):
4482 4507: -0.04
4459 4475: 0.02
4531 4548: 0.02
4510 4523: -0.09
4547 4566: -0.04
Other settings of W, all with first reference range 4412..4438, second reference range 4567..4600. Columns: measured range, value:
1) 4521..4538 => 0.65 angstrom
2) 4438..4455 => -0.18 angstrom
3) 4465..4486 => -0.74 angstrom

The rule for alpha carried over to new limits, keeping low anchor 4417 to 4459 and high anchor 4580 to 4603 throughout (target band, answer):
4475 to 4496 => -0.05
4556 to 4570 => -0.10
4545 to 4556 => 0.01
